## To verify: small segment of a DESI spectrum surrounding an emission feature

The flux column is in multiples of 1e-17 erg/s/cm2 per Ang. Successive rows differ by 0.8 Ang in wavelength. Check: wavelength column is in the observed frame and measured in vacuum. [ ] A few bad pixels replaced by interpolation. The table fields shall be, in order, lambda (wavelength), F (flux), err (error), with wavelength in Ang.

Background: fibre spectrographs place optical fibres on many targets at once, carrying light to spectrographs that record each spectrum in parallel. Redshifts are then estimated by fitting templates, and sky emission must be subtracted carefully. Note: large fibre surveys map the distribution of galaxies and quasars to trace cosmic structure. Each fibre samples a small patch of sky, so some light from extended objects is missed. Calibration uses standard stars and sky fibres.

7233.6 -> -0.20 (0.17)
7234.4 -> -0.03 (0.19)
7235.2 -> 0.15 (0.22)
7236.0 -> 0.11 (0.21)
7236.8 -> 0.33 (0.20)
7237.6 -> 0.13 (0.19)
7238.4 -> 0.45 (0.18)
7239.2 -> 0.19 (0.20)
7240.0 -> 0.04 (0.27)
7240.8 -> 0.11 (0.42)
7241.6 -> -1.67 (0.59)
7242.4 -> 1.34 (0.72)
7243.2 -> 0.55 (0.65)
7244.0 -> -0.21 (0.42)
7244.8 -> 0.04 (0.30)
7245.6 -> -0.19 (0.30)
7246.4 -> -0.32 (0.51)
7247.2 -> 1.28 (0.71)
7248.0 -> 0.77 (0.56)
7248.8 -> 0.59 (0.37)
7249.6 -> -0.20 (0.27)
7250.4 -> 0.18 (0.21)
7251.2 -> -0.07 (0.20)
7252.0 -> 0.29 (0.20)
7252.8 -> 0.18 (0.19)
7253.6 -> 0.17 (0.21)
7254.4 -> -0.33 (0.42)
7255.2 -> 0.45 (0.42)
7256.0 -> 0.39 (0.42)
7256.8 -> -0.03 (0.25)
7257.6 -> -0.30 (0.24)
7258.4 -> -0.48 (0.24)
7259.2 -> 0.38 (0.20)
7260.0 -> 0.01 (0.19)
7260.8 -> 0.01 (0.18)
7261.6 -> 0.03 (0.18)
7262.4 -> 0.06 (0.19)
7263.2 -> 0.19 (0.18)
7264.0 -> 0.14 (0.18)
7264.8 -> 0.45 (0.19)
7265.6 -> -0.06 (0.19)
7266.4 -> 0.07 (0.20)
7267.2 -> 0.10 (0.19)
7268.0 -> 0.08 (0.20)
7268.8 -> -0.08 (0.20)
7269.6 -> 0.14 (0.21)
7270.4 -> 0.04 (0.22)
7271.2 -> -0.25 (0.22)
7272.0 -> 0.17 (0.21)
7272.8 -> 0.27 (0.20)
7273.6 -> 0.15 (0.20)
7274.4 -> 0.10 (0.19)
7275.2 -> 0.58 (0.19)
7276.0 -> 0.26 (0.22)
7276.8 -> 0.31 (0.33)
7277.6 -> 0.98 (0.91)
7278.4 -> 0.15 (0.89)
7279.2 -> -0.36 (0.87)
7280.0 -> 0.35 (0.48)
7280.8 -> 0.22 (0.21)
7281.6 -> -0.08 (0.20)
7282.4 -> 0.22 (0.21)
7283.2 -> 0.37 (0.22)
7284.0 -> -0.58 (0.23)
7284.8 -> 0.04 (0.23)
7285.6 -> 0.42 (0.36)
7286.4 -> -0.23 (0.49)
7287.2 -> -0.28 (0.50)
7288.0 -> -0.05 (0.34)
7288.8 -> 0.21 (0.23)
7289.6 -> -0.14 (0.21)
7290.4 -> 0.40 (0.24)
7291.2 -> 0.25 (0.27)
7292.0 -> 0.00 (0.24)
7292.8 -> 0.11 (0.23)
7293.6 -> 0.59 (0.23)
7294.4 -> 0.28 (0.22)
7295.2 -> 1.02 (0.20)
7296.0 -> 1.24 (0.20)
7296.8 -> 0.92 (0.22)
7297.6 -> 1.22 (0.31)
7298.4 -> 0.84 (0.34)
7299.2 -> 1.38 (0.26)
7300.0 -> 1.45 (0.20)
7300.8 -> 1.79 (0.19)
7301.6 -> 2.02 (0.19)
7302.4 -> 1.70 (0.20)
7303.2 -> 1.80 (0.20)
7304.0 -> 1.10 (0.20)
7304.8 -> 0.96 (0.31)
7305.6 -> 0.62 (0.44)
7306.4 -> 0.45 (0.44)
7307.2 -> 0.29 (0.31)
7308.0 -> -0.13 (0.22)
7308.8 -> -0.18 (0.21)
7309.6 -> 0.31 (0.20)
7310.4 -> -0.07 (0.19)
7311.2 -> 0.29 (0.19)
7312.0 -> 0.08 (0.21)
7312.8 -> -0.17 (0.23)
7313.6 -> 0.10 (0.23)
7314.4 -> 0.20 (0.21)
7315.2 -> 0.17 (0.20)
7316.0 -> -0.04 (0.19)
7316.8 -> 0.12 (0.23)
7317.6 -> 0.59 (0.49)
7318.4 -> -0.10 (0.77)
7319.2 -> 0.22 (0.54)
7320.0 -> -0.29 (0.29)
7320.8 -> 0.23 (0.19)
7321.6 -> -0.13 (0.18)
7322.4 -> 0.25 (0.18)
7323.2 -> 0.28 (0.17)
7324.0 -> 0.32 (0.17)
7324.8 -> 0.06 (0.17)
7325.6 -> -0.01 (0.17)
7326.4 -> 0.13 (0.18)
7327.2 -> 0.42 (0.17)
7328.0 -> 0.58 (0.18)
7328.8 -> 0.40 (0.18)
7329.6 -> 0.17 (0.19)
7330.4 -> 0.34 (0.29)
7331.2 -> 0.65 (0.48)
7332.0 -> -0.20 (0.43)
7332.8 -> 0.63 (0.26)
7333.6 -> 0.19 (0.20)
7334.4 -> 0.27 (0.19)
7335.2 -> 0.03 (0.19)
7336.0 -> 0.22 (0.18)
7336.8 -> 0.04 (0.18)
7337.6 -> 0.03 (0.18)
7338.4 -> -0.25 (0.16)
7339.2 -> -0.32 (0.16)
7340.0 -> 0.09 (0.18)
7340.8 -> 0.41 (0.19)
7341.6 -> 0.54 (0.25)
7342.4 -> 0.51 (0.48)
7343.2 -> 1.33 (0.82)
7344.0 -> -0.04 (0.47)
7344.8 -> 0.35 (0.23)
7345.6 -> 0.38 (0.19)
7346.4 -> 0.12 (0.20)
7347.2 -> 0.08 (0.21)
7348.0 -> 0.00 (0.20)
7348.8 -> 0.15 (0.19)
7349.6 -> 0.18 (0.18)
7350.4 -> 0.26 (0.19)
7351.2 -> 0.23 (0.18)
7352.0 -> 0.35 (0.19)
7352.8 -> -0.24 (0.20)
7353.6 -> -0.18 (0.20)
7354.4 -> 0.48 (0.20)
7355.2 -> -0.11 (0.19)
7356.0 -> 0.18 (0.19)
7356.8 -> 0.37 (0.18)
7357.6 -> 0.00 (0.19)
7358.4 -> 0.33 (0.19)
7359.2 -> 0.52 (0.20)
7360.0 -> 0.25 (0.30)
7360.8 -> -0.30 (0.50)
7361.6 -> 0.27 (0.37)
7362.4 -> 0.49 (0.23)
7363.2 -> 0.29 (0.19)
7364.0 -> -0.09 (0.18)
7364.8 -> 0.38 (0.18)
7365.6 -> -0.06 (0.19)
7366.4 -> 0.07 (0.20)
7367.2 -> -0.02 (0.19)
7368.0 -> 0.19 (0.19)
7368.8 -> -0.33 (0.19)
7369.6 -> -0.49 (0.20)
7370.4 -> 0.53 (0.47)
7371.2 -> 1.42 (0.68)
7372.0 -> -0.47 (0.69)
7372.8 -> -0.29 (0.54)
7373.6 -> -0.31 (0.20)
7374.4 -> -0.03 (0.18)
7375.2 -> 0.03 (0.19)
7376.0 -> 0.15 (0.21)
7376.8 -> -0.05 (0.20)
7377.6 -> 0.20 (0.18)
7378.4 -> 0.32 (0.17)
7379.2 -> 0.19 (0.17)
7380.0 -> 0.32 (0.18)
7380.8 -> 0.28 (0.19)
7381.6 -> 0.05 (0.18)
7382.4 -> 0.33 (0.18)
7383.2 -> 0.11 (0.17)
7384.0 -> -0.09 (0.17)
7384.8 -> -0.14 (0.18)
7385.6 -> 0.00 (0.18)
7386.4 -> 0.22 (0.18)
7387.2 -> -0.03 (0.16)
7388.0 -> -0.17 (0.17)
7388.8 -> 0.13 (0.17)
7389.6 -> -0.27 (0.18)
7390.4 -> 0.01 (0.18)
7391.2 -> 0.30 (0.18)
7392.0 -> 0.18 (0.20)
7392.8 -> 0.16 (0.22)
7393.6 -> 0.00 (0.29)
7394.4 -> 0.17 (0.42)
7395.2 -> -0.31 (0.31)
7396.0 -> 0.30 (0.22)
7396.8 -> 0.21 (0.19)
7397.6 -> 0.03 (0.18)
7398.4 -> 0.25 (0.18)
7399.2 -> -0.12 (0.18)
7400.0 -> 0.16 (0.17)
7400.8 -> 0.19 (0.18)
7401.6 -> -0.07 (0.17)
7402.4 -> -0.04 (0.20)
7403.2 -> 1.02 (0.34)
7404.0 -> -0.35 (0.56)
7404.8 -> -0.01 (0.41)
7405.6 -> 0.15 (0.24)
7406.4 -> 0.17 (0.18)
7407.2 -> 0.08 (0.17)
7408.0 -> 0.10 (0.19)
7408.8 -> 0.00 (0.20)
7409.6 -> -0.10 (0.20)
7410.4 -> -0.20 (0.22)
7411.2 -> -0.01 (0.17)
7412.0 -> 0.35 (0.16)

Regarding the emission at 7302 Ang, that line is [O II] 3727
